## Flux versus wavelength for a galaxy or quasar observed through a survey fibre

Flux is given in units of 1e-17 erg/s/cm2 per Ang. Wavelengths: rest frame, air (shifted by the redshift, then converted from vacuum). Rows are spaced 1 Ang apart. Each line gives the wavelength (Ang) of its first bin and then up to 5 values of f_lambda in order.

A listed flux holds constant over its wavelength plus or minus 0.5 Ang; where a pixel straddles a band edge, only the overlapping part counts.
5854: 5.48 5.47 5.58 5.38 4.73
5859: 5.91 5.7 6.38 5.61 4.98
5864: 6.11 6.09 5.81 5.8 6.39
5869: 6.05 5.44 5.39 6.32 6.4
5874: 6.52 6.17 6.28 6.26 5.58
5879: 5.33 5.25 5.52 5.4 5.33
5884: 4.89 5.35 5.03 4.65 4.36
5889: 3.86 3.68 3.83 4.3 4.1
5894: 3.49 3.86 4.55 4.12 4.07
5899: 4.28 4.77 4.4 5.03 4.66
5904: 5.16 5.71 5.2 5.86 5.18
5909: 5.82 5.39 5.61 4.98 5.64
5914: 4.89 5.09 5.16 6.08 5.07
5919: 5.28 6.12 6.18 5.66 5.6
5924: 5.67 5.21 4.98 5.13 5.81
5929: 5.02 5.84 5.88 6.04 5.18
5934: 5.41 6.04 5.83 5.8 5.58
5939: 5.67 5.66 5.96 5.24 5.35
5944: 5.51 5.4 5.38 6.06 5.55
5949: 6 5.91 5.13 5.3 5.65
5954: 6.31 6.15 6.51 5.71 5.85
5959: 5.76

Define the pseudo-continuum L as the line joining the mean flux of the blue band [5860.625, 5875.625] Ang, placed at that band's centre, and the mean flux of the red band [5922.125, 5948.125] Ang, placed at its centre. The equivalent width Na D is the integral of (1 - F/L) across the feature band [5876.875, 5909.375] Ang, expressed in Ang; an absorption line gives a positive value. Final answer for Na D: 5.7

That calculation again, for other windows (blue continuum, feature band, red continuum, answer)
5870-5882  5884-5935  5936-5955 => 6.27 Ang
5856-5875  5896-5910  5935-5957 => 2.02 Ang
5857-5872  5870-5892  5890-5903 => -1.30 Ang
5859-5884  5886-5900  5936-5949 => 3.92 Ang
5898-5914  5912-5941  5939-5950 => -0.83 Ang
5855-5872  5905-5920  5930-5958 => 0.80 Ang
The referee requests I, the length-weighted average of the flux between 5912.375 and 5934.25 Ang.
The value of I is 5.5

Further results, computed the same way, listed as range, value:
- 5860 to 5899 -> 5.22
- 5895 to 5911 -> 4.93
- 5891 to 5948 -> 5.26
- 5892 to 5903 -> 4.29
